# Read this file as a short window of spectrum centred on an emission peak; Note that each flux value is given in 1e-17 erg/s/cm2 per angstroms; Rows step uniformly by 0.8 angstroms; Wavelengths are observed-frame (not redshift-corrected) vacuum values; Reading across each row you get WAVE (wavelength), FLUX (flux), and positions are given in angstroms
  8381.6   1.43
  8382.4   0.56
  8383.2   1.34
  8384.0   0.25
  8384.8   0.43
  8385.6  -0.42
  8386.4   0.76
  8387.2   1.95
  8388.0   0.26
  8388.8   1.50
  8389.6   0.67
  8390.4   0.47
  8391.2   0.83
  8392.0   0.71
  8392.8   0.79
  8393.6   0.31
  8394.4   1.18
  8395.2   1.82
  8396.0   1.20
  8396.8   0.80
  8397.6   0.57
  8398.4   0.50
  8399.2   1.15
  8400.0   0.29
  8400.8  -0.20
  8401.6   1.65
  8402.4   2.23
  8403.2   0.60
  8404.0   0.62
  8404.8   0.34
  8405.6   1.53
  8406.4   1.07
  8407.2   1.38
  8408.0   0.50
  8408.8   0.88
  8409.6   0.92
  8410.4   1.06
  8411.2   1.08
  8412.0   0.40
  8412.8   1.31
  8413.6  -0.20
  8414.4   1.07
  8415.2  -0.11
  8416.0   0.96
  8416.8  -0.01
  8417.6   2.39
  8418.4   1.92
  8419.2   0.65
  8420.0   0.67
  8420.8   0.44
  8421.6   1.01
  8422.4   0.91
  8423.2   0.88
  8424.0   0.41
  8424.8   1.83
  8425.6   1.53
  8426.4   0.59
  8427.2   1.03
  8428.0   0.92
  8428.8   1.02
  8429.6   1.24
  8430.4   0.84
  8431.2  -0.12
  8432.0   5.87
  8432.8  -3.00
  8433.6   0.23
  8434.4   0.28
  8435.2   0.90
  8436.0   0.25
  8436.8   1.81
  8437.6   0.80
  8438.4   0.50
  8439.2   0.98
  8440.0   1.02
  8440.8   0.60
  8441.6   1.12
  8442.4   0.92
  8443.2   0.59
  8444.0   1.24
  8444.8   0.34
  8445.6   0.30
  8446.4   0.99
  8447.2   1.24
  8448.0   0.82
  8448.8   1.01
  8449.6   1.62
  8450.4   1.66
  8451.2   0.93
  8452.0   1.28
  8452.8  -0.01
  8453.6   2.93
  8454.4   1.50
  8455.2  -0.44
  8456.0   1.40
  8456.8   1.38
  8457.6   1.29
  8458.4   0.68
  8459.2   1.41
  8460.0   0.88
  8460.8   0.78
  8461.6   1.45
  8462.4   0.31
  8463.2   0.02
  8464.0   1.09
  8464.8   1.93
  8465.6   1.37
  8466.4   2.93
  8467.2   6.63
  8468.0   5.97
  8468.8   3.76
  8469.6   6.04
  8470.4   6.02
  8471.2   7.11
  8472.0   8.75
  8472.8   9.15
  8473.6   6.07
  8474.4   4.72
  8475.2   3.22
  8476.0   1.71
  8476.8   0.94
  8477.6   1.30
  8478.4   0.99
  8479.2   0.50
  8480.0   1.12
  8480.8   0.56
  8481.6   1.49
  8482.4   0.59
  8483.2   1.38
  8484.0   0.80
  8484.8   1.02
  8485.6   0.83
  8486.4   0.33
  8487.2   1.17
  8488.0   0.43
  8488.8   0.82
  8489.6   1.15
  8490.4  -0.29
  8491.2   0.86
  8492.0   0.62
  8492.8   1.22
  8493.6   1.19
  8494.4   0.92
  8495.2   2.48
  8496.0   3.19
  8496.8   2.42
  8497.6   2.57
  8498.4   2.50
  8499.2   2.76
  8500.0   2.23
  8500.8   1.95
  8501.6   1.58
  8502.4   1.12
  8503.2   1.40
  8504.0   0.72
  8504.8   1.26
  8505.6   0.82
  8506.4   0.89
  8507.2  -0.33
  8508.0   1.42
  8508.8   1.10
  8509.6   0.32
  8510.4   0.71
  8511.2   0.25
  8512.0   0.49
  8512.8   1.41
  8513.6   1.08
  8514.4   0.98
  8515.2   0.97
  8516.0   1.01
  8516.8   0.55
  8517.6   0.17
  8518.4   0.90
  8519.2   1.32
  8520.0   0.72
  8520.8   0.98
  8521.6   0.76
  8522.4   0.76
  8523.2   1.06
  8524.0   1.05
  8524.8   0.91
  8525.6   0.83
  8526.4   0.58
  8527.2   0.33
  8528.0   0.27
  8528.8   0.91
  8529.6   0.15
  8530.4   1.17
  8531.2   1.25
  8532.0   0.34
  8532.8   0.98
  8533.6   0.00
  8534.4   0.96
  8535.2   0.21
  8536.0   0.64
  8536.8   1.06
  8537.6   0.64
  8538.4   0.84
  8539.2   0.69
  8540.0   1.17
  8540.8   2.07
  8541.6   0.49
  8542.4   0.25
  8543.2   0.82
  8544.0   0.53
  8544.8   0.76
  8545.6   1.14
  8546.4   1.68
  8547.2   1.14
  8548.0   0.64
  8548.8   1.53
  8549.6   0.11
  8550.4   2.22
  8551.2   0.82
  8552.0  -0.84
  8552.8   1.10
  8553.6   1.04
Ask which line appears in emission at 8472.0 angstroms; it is H-alpha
